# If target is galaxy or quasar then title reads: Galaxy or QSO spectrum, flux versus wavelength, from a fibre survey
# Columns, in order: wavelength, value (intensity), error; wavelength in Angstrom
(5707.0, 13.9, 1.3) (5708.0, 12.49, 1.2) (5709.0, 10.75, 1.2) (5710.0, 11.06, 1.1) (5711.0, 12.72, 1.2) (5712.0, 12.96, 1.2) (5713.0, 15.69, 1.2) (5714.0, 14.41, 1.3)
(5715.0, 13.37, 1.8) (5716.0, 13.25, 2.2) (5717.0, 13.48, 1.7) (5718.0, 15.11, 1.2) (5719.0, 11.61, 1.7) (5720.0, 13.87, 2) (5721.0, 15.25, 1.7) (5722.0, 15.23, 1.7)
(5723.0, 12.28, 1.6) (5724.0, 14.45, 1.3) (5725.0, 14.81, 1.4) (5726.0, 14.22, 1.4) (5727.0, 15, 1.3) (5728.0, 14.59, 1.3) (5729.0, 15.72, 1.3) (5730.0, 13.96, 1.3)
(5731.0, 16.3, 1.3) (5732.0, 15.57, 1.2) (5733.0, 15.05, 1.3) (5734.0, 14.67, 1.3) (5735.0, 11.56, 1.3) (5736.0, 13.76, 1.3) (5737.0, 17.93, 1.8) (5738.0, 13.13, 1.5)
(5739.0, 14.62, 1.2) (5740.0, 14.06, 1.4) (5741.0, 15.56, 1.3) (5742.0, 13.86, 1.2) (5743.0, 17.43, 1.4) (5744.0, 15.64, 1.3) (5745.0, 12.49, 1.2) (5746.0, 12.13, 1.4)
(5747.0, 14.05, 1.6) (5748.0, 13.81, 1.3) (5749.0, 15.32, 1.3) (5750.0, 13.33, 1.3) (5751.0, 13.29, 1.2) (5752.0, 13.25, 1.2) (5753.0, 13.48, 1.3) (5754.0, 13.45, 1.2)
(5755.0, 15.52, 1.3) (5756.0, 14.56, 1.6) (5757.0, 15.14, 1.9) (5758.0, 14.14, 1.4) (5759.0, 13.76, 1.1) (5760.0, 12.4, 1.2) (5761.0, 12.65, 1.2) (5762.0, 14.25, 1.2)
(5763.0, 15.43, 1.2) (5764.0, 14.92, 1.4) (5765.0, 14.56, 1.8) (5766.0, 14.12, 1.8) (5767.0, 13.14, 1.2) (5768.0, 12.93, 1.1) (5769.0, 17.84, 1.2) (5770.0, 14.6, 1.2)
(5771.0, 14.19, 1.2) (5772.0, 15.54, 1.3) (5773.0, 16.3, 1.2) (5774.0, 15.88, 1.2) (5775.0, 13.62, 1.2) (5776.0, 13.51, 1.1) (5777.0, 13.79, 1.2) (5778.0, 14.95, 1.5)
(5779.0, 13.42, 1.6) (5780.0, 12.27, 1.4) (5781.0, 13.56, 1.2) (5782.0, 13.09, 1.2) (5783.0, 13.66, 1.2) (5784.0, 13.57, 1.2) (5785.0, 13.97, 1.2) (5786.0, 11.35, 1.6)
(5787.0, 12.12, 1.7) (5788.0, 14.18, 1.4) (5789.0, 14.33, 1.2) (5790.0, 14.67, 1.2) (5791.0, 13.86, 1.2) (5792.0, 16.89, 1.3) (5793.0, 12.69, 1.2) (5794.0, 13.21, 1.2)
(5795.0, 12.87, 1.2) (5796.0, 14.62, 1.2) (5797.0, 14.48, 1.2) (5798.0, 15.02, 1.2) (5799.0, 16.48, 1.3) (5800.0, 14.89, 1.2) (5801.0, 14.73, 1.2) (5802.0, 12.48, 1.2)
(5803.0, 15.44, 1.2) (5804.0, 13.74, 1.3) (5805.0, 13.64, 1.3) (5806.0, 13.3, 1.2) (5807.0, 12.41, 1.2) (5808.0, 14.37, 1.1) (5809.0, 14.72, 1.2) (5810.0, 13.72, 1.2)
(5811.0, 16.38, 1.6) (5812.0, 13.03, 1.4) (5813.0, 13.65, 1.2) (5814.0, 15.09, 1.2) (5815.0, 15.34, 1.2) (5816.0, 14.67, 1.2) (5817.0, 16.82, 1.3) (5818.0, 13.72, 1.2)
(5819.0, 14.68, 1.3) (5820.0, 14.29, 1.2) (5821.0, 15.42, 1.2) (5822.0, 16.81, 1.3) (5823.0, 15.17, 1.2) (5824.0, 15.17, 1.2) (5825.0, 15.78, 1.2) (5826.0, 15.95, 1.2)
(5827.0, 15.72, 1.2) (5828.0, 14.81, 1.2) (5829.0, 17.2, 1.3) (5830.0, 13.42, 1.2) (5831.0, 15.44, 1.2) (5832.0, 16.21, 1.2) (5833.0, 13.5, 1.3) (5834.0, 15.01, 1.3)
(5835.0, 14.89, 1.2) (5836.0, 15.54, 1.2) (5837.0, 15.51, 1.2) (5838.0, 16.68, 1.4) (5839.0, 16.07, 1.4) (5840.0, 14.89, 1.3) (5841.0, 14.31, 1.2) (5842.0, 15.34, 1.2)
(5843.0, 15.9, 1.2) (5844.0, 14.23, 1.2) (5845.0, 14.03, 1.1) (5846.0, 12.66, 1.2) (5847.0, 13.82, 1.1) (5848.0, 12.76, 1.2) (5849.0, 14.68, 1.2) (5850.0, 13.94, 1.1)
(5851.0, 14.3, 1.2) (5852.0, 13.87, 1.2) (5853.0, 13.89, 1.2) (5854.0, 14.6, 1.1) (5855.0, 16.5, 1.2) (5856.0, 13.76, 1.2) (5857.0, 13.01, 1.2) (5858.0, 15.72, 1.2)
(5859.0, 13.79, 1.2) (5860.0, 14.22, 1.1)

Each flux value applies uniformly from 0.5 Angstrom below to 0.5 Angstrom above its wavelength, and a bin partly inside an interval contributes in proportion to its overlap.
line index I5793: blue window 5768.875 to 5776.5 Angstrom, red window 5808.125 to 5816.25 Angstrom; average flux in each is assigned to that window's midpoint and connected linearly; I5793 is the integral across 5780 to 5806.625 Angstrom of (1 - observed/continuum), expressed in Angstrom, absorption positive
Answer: 1.6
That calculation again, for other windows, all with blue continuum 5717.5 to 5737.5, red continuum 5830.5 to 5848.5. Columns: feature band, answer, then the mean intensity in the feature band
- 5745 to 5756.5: 0.7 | 13.8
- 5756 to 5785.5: 0.9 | 14.2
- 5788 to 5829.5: 0.2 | 14.7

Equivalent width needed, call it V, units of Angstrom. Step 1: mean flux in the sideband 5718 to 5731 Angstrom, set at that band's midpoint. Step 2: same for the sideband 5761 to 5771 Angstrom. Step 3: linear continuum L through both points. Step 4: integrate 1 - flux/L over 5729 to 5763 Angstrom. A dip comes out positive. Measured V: 0.4 Angstrom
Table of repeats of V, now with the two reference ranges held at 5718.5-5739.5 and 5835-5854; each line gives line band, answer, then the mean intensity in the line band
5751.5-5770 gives 0.4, 14.2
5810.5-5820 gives -0.2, 14.8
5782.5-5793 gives 0.5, 13.8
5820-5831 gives -0.7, 15.5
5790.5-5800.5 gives 0.0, 14.5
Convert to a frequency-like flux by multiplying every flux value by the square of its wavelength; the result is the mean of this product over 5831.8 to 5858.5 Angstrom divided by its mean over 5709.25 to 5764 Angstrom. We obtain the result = 1.07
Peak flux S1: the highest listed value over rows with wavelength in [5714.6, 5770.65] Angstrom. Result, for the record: 17.93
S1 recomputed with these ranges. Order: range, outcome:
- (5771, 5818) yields 16.89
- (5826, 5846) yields 17.2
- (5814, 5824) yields 16.82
